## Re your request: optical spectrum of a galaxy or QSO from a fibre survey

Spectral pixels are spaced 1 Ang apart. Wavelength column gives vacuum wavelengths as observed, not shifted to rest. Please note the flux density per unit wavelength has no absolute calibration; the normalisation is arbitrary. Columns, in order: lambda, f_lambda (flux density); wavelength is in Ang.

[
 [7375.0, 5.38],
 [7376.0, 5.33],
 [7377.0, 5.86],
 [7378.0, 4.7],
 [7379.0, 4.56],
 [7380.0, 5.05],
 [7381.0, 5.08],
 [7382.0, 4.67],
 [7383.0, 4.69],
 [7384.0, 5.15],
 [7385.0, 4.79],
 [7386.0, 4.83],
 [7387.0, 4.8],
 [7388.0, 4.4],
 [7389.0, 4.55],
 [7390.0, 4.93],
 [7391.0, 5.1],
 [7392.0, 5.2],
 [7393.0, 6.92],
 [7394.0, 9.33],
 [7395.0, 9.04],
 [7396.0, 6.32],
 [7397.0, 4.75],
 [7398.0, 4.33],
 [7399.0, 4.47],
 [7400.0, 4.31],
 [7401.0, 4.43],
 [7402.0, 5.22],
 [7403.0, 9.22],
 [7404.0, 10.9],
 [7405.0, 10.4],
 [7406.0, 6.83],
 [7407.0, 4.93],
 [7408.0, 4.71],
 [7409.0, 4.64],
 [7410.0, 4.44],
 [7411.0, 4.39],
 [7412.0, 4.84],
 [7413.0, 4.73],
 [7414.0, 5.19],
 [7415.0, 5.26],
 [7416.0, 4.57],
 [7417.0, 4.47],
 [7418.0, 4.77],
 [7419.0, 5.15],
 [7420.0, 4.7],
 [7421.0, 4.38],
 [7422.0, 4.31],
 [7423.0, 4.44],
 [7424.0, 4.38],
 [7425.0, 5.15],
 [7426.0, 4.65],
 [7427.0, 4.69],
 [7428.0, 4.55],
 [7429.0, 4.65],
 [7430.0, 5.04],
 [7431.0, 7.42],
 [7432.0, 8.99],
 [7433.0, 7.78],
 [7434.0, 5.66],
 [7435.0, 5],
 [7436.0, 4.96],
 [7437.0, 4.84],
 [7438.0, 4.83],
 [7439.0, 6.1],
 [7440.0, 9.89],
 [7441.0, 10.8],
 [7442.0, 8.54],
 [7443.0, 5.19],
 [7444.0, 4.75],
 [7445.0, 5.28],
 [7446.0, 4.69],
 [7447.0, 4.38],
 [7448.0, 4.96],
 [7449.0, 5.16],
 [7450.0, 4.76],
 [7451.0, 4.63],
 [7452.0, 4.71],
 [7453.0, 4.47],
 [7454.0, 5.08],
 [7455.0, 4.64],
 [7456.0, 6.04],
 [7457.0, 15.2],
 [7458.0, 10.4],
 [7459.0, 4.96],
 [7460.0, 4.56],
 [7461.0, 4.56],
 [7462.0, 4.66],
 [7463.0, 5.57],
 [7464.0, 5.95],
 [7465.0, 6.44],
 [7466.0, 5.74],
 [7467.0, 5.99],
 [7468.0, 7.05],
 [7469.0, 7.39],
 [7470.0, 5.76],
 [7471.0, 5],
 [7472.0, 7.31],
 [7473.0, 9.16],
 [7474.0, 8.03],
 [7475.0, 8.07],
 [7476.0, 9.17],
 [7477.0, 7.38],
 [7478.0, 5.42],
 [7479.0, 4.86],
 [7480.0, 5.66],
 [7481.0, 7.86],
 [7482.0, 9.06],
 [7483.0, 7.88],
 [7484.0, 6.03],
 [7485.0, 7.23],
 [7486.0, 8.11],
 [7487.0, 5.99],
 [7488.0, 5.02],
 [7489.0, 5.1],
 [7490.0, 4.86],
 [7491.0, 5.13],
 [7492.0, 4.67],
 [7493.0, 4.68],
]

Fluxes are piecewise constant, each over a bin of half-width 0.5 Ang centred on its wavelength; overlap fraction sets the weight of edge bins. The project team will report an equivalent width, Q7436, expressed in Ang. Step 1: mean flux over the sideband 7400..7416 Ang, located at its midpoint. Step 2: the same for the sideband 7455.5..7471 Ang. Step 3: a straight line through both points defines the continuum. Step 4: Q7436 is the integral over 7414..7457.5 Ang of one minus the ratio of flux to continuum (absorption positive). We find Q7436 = 4.3 Ang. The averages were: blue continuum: 5.91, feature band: 5.67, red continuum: 6.63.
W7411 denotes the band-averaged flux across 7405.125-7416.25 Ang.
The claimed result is 5.15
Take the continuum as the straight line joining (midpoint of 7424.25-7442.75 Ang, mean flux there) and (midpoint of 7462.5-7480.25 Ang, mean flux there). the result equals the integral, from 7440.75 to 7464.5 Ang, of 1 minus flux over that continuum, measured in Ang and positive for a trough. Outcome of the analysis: 1.93 Ang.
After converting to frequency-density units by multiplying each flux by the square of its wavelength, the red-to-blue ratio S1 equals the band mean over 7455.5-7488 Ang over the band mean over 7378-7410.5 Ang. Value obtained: 1.2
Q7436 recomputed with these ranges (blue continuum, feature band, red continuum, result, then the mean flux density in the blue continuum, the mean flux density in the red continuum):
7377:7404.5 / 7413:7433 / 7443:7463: 1.8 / 5.62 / 5.66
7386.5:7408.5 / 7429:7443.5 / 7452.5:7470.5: -1.0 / 6.14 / 6.36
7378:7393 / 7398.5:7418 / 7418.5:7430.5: -3.6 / 4.91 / 4.67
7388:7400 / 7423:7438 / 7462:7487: 1.9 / 5.77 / 6.86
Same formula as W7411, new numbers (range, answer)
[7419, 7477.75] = 6.07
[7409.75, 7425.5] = 4.7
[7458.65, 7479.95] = 6.33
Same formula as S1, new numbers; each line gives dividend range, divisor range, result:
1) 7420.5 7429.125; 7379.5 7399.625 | 0.85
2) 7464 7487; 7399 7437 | 1.29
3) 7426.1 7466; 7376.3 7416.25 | 1.09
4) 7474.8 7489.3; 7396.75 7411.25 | 1.18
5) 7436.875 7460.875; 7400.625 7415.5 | 1.04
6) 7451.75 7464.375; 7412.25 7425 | 1.34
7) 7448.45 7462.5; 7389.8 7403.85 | 0.99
